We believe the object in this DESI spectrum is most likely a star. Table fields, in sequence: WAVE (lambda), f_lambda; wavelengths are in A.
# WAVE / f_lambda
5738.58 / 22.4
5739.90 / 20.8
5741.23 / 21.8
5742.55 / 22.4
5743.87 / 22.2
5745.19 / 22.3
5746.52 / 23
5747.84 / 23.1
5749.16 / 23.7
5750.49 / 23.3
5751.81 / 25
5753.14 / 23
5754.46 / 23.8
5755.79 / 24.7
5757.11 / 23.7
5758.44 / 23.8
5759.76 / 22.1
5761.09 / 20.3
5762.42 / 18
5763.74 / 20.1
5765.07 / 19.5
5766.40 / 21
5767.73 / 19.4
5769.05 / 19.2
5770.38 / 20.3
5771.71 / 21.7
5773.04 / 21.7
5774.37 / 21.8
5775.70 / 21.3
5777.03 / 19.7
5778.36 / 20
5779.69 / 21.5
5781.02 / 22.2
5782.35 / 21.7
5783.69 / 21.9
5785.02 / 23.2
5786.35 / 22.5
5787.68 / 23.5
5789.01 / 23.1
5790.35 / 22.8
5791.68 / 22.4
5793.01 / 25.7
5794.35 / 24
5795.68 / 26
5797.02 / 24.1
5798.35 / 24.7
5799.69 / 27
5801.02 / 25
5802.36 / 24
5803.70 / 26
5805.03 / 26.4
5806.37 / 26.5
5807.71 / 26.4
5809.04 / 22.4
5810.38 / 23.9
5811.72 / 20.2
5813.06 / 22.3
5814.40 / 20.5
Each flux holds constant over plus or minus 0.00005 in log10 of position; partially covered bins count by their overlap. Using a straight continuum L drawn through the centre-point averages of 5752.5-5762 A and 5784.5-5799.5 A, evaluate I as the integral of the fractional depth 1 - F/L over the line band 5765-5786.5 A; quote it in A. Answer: 2.2 A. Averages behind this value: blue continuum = 22.9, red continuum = 23.9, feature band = 21.1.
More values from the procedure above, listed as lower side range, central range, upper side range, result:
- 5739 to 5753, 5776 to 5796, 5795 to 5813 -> 1.3 A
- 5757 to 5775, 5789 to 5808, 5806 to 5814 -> -1.9 A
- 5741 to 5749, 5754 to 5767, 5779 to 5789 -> 0.5 A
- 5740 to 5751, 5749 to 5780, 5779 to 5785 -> 1.0 A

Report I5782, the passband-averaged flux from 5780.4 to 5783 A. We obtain 22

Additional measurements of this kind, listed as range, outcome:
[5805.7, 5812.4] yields 23.9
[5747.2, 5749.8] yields 23.4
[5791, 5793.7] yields 24.1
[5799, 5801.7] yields 26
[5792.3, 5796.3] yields 25.2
